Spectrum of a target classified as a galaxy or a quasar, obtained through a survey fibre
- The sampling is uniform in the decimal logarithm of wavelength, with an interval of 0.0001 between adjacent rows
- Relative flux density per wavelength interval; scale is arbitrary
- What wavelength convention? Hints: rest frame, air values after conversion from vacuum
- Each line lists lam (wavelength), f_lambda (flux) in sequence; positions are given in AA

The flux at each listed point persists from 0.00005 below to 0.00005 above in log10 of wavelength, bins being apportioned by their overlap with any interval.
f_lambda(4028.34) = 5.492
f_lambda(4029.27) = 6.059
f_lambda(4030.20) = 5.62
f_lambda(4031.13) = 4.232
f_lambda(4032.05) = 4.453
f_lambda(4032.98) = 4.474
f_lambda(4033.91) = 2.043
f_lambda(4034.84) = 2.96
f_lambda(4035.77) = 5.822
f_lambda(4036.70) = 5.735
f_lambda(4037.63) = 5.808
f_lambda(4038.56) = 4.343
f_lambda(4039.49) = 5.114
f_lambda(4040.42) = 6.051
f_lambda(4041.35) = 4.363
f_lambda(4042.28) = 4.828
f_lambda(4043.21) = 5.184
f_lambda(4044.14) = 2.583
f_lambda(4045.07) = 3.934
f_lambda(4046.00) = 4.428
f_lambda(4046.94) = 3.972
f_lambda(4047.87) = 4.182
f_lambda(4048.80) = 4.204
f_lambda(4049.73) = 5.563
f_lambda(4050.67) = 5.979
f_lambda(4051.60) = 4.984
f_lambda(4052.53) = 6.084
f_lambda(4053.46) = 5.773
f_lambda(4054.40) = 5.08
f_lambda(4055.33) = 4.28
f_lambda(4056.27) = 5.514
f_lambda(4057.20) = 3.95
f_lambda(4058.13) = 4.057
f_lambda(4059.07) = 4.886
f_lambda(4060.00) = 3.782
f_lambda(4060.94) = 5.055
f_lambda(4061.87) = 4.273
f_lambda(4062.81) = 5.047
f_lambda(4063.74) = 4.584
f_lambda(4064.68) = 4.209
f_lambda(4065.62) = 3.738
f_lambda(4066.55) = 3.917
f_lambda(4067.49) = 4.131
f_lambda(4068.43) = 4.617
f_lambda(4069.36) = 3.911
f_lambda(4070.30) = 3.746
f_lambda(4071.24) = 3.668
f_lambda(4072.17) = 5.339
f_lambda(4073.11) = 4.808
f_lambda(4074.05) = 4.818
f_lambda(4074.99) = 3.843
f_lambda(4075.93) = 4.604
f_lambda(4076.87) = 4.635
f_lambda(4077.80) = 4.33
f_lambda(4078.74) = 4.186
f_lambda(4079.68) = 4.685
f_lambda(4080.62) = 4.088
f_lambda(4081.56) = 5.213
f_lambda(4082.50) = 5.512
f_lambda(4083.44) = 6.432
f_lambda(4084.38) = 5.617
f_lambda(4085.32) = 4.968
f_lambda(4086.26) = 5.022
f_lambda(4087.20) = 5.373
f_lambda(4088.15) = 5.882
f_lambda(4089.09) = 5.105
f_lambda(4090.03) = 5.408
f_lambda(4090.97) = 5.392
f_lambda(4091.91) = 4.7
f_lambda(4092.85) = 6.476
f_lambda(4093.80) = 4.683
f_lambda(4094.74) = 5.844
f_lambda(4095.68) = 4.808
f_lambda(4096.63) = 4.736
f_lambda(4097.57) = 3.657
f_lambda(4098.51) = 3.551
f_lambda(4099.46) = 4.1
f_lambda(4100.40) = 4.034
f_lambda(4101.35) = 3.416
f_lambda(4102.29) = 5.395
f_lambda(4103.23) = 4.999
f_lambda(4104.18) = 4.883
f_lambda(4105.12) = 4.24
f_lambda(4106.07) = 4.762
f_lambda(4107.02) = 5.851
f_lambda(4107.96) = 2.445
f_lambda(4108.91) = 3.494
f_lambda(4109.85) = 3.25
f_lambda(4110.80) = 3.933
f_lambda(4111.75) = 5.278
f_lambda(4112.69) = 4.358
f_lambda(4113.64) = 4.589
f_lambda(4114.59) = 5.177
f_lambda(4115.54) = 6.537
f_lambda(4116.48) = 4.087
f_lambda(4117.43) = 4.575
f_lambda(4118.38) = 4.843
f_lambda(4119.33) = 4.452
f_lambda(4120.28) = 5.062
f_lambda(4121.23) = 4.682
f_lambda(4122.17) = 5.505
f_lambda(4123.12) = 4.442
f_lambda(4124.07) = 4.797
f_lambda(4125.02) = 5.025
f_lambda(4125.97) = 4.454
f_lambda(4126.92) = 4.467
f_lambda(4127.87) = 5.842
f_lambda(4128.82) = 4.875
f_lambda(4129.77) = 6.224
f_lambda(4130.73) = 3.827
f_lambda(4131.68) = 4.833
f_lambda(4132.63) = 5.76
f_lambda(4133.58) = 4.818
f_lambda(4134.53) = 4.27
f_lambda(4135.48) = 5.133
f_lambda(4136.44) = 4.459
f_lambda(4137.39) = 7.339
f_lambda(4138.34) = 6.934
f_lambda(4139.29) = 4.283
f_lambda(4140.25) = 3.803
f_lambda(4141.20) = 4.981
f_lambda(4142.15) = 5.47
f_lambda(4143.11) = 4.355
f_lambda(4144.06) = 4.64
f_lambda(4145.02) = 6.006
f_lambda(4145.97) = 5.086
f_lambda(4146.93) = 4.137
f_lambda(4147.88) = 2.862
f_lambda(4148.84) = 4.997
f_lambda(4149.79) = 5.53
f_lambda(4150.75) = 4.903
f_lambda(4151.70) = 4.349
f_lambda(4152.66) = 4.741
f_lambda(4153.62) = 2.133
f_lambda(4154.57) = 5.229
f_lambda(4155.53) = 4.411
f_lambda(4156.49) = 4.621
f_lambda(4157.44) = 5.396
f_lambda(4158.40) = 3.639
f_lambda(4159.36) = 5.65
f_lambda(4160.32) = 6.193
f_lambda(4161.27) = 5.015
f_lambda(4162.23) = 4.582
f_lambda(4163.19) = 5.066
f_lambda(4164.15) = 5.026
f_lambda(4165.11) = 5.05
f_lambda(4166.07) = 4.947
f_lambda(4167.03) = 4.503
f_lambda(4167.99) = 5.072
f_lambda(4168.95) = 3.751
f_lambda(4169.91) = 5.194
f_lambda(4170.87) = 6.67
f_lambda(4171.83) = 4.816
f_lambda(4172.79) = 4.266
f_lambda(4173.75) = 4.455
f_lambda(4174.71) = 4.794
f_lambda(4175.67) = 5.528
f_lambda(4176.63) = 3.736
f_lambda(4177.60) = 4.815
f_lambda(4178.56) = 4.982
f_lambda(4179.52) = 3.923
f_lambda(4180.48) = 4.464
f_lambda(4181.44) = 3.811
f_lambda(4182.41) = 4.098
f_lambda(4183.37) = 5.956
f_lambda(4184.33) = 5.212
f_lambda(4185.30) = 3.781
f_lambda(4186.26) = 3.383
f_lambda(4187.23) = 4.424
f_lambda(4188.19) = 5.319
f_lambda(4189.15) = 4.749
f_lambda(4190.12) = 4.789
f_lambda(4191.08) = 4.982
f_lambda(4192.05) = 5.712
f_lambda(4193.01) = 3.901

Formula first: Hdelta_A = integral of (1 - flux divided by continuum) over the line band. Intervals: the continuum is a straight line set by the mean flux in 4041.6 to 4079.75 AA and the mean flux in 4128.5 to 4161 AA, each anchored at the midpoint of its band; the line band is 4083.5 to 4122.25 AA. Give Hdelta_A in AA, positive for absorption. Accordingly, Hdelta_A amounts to -0.6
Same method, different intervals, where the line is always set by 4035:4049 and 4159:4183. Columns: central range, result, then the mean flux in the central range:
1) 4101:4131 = 0.4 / 4.69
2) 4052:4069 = 0.3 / 4.61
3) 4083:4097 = -1.9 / 5.36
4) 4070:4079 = 0.6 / 4.42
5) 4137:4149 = -0.5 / 4.97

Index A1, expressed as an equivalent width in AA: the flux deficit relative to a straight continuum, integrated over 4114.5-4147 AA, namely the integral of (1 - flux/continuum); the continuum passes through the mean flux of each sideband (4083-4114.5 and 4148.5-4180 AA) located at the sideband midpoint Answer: -1.7 AA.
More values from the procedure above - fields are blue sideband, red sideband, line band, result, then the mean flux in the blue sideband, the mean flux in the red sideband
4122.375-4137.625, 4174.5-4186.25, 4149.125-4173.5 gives -0.60 AA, 5.01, 4.54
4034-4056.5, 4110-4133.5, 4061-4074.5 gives 1.30 AA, 4.81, 4.88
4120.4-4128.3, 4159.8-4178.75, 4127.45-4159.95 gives 0.29 AA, 4.91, 4.92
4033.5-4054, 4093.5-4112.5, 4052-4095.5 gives -2.58 AA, 4.73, 4.37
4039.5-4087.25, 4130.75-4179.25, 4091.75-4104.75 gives 0.21 AA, 4.67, 4.85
